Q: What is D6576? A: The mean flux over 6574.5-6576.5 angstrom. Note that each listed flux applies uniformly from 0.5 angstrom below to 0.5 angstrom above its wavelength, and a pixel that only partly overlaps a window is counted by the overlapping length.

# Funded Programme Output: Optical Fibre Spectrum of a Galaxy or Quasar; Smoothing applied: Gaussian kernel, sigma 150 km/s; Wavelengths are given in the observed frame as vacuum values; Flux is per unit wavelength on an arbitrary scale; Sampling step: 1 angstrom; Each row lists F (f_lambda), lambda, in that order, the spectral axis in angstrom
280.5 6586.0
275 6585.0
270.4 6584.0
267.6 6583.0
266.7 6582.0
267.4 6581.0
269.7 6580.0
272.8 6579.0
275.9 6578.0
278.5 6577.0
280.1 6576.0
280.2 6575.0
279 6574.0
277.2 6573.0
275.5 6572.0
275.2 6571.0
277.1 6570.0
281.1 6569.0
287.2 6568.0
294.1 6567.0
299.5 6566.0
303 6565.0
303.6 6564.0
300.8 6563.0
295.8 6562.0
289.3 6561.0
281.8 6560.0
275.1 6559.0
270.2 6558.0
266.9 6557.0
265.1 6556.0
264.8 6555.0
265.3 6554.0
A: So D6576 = 280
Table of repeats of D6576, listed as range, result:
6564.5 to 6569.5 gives 293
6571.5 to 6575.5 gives 278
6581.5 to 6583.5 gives 267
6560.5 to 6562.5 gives 293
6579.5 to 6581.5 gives 269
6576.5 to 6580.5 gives 274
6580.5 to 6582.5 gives 267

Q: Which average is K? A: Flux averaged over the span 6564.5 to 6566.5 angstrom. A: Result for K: 301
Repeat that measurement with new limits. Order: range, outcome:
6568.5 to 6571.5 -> 278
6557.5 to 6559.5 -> 273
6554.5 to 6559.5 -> 268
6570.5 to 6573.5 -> 276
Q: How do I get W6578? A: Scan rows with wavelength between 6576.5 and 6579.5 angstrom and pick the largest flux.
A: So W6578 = 278.5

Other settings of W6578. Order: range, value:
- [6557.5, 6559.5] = 275.1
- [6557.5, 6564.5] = 303.6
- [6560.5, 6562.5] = 295.8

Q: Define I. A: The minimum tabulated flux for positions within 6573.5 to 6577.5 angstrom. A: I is 278.5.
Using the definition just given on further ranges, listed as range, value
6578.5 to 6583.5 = 266.7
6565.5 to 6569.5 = 281.1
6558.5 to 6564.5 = 275.1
